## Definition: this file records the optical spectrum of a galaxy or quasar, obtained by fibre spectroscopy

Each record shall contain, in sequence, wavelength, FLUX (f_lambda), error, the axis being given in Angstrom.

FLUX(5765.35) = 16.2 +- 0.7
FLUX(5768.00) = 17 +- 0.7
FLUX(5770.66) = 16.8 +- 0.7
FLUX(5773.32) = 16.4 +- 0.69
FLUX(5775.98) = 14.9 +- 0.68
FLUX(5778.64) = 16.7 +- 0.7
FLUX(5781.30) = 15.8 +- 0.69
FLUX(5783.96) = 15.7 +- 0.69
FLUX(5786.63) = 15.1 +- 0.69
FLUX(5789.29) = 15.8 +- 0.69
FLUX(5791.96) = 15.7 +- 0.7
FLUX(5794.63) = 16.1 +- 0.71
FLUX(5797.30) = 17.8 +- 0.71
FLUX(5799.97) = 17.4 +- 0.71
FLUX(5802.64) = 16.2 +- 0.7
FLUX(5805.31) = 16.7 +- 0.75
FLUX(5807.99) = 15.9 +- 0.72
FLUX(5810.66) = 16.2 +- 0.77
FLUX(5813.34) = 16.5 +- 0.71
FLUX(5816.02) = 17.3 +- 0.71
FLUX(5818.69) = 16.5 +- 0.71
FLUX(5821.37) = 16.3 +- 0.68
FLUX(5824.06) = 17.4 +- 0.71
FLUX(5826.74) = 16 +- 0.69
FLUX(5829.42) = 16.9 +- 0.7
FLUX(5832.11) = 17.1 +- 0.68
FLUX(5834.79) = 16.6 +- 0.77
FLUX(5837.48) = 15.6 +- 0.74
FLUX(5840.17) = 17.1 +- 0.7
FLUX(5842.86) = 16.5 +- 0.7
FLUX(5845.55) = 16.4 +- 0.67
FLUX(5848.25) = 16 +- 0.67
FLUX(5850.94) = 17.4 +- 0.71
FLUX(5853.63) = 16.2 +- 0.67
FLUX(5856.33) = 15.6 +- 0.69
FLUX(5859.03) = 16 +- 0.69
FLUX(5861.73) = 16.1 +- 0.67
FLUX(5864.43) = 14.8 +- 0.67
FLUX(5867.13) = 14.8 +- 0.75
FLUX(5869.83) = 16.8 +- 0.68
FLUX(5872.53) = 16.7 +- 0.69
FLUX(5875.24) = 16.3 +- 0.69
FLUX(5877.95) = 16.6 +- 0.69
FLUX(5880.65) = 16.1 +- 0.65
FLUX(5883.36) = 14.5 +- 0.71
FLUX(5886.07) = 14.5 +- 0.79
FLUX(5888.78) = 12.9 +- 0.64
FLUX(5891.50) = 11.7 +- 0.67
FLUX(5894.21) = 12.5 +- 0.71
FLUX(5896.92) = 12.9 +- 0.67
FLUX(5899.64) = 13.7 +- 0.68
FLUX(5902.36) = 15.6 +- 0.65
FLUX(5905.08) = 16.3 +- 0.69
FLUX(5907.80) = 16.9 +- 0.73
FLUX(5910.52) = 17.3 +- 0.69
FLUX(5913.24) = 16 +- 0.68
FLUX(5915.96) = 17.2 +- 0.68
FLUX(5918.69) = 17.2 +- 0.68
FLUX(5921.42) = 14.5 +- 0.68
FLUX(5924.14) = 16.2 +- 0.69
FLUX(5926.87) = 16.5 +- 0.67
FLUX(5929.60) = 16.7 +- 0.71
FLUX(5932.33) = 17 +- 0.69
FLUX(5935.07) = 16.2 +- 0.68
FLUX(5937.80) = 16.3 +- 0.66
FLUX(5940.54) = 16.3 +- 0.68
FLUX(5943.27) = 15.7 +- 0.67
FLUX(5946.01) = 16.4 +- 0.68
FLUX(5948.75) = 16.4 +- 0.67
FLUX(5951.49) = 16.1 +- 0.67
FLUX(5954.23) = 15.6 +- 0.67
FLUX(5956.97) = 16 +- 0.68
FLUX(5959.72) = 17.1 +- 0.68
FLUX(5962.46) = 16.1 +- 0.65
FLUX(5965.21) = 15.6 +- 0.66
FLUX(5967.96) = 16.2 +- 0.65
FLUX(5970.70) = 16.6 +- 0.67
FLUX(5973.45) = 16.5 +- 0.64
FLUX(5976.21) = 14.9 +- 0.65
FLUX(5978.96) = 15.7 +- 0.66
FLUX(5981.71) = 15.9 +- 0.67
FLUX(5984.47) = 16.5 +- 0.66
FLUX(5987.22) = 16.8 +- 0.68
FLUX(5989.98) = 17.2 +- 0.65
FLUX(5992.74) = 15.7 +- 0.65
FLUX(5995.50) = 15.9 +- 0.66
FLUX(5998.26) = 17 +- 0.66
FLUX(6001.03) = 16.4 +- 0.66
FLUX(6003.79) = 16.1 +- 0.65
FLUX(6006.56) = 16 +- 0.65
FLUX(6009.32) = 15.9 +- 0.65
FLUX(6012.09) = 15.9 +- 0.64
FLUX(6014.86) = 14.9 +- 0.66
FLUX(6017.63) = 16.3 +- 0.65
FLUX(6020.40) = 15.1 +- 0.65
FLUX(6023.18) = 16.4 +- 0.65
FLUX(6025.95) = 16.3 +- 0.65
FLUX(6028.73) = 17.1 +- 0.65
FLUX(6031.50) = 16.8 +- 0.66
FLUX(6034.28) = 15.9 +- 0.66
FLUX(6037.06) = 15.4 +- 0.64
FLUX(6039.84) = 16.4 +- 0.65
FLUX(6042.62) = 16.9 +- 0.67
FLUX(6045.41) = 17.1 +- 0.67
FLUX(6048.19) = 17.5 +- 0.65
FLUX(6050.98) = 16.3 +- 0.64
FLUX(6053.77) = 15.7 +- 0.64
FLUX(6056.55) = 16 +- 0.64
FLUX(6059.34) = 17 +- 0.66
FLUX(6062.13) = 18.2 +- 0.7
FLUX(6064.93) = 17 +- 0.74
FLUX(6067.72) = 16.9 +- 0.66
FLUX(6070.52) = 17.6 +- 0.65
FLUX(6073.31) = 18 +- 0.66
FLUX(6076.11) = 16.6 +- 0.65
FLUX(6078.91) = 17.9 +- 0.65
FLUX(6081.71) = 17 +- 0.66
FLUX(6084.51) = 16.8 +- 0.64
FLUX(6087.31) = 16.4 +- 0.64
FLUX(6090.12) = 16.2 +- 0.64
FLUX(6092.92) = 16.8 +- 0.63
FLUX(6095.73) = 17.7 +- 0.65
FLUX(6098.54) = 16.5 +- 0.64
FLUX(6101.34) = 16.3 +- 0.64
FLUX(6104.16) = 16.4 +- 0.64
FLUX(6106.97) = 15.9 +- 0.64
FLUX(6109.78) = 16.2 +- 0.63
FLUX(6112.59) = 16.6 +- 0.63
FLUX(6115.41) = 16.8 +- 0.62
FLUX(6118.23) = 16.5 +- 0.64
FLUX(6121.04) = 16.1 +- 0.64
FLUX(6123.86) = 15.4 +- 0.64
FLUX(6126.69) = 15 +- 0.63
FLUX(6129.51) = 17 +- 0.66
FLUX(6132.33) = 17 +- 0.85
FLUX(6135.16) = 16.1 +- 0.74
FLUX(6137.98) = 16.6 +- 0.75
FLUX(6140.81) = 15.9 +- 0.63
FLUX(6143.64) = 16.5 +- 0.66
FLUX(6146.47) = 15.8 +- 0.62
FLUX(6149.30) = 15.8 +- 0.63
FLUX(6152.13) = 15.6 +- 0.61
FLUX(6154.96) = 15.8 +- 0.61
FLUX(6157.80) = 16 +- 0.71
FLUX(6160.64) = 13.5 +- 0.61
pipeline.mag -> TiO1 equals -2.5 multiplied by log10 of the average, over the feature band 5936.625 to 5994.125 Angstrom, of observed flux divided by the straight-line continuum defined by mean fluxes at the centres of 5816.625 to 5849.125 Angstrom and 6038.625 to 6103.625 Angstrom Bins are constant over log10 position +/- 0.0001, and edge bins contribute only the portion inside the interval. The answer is 0.04 mag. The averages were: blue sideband 16.6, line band 16.2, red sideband 16.9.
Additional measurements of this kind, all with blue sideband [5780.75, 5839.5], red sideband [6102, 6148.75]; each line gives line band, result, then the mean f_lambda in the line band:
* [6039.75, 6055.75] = -0.02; 16.6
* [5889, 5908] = 0.17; 14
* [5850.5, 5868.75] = 0.04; 15.8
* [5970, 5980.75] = 0.03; 15.9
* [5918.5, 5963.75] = 0.01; 16.2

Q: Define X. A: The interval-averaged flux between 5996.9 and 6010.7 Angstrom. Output 16.3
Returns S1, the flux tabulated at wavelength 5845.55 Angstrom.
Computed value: 16.4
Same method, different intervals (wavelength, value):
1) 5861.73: 16.1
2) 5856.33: 15.6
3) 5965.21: 15.6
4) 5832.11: 17.1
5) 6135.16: 16.1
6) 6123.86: 15.4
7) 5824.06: 17.4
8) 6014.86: 14.9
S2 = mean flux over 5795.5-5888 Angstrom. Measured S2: 16.3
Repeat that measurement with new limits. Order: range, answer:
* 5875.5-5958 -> 15.6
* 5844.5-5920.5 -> 15.5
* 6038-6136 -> 16.7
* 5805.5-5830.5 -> 16.6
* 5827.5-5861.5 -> 16.4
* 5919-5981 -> 16.1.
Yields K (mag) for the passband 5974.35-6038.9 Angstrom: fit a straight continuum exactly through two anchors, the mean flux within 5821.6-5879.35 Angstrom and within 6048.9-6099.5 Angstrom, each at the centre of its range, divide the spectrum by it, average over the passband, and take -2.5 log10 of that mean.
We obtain 0.04 mag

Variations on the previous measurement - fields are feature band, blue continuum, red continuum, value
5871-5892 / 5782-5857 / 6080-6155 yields 0.09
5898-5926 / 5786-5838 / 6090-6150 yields 0.02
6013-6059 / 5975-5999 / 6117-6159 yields -0.01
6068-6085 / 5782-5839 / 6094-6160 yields -0.07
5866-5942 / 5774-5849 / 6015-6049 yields 0.05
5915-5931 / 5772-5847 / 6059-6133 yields 0.01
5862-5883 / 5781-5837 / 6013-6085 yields 0.04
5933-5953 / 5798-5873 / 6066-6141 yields 0.02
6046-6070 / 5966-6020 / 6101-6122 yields -0.04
